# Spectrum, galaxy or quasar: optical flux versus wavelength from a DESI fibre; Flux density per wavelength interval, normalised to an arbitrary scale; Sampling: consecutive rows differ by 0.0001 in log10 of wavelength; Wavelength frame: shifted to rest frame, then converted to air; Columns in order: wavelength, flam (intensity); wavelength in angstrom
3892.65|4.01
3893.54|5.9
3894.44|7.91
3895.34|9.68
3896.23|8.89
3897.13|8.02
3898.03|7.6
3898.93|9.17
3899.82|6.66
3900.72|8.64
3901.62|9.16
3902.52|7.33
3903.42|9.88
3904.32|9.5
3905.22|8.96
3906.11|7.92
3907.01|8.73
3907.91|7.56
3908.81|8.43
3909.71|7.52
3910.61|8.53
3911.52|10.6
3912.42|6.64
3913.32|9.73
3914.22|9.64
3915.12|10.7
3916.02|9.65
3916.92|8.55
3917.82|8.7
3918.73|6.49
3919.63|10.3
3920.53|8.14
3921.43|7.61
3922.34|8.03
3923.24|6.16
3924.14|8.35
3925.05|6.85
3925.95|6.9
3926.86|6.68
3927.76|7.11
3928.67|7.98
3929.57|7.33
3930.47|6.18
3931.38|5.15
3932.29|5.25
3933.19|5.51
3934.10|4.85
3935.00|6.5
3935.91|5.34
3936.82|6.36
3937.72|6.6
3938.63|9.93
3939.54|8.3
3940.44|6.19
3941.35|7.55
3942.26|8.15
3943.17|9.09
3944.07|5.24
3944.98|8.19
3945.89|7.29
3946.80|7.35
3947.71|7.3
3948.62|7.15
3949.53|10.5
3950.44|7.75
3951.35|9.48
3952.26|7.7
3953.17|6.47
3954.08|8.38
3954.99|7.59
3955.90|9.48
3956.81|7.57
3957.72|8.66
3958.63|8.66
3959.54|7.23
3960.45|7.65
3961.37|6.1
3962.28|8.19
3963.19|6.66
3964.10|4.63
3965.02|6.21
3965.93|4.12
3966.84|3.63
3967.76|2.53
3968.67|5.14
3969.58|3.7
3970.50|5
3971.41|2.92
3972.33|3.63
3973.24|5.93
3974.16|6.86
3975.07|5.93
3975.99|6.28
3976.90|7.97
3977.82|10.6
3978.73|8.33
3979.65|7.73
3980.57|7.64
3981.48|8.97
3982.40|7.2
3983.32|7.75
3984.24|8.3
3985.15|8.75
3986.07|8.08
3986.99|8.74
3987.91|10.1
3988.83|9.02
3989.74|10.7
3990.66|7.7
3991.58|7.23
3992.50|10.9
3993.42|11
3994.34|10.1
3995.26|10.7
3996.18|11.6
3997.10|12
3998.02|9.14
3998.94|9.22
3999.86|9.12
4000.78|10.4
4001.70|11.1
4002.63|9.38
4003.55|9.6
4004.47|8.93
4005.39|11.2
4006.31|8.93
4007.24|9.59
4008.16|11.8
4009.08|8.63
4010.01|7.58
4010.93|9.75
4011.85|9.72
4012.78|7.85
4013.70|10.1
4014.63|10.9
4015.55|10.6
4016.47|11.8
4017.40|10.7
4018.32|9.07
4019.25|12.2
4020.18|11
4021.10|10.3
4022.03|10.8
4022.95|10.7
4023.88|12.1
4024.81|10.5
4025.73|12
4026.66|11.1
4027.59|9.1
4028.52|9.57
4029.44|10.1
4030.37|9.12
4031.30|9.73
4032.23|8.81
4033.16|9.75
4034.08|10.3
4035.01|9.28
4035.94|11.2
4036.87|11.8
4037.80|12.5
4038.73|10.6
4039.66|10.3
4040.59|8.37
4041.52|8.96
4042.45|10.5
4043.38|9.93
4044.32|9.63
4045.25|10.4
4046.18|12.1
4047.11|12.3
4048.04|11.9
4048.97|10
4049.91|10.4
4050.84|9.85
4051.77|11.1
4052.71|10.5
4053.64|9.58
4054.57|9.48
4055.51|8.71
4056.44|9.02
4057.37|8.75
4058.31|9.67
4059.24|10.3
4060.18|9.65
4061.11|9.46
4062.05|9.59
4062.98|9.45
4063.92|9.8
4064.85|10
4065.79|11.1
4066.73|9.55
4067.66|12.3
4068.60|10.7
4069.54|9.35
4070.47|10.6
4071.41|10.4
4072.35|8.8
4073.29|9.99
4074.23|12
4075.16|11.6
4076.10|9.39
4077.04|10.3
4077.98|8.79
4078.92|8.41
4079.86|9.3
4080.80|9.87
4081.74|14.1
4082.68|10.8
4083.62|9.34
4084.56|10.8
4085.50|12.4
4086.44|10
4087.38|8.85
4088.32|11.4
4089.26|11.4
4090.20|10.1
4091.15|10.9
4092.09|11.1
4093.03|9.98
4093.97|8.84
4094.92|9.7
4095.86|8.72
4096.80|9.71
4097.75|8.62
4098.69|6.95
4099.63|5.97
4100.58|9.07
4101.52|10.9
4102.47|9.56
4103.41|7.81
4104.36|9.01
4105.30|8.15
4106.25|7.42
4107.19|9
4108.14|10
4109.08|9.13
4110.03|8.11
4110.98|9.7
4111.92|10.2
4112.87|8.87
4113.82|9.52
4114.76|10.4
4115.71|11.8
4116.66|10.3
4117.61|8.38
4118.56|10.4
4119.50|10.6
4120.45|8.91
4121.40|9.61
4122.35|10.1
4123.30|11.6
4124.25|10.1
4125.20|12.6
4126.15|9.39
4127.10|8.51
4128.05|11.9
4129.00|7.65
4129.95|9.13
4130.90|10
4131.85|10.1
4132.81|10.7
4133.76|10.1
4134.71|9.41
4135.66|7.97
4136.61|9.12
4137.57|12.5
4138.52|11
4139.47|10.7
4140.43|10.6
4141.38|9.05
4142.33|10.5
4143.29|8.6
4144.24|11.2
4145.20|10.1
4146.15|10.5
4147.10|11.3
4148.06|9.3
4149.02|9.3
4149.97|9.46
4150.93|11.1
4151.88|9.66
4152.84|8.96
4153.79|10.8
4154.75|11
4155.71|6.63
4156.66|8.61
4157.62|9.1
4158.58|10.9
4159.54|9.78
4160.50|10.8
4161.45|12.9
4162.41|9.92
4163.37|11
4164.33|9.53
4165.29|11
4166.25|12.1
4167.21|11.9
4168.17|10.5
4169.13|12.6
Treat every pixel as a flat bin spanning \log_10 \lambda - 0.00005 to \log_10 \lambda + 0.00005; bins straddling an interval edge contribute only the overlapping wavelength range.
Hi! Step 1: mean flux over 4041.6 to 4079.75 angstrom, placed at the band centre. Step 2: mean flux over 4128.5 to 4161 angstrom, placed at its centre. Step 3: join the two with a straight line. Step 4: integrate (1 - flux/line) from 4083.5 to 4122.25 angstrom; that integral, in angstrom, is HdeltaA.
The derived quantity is 1.69 angstrom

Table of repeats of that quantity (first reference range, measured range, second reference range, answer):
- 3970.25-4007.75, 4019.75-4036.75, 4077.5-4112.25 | -2.5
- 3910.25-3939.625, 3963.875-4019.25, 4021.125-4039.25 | 6.2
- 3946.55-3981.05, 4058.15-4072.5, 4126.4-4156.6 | -2.5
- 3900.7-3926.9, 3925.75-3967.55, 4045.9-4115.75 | 7.9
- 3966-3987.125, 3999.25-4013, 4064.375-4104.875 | -4.0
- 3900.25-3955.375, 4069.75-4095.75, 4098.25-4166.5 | -2.8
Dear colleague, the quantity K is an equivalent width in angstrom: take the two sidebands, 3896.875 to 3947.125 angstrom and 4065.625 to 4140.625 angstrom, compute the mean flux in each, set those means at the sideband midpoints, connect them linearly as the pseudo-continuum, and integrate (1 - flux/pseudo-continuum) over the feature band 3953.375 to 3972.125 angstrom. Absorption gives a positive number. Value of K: 4.7 angstrom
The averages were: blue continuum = 7.76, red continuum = 9.89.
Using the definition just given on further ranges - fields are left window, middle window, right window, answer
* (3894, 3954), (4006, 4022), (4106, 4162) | -2.42 angstrom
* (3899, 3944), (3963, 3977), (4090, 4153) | 5.57 angstrom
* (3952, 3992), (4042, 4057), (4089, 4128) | -3.26 angstrom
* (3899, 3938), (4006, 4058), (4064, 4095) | -3.32 angstrom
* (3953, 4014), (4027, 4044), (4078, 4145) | -2.33 angstrom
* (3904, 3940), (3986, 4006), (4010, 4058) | -0.94 angstrom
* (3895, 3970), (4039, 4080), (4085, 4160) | -4.75 angstrom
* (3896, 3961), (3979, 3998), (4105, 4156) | -1.70 angstrom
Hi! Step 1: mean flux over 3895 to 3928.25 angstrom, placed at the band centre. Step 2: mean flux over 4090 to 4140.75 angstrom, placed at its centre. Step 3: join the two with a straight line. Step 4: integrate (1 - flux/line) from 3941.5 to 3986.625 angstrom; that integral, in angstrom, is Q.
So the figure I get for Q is 8.4 angstrom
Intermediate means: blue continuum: 8.35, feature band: 7.06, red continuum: 9.64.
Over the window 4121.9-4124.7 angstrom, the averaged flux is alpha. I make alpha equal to 10.6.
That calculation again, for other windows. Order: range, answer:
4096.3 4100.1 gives 7.83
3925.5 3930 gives 7.2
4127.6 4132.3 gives 9.75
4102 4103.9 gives 8.68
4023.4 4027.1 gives 11.4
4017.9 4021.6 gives 10.6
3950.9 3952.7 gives 8.59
